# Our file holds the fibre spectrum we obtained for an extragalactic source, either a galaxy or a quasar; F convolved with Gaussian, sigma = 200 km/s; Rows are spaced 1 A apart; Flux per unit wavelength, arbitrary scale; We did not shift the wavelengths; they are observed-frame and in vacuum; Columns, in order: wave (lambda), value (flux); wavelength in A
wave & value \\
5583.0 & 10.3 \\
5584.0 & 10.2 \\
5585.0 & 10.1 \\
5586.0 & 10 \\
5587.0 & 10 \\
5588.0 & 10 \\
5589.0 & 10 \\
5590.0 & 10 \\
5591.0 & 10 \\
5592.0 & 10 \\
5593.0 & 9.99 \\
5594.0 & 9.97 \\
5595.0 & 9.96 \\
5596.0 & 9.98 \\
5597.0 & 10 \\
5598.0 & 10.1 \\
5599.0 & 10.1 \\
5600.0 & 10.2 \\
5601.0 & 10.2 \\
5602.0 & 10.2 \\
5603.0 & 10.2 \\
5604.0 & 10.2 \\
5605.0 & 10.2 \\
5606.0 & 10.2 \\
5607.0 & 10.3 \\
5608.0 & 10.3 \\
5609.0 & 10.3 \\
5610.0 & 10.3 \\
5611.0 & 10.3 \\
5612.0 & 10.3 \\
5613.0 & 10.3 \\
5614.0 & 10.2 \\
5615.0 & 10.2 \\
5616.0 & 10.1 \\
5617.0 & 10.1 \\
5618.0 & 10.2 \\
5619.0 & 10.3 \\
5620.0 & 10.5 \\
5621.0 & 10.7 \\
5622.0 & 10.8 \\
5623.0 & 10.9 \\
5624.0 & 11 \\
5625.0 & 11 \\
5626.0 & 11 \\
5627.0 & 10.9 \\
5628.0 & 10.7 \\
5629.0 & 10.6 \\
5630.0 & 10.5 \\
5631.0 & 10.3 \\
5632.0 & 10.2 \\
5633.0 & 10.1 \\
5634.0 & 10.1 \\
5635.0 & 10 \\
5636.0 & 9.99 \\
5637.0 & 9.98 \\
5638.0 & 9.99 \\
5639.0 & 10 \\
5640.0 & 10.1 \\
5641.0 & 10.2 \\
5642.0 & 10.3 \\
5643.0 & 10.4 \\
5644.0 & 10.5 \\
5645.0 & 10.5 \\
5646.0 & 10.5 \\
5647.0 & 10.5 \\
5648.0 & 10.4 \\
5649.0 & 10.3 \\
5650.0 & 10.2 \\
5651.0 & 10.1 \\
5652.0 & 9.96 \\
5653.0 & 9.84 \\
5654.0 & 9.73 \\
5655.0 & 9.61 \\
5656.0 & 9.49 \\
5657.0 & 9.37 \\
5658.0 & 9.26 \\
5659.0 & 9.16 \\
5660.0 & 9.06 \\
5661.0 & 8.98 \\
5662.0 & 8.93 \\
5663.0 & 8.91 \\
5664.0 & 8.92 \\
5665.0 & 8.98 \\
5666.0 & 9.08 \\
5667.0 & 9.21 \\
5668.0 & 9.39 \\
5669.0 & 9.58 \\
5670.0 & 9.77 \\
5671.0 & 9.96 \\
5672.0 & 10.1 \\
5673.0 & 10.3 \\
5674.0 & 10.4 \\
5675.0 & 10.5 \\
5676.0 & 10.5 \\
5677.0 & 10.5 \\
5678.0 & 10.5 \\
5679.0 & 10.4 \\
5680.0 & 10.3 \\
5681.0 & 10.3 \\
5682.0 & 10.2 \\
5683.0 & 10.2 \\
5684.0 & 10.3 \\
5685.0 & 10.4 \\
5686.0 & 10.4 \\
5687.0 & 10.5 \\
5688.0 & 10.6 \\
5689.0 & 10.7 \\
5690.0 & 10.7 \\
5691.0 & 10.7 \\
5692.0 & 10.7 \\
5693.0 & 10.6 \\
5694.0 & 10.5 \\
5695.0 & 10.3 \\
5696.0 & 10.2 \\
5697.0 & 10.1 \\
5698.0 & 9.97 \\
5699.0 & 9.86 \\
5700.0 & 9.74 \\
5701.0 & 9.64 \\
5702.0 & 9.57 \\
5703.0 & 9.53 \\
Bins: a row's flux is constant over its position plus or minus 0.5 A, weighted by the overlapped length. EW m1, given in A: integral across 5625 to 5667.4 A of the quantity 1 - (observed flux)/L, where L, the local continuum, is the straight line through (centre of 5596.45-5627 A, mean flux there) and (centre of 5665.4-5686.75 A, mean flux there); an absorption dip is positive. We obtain 1.20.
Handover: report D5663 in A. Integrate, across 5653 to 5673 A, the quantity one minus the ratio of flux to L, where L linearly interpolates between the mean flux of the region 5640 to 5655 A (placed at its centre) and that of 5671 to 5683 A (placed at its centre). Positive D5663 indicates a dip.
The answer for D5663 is 1.8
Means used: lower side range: 10.2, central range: 9.38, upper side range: 10.3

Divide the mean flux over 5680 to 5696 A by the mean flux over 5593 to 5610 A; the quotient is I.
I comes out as 1.0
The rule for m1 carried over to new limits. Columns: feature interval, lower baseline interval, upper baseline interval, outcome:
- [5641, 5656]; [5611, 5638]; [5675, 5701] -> 0.3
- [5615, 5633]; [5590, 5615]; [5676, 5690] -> -0.6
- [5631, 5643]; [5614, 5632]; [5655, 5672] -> 0.0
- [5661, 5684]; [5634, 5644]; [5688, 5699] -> 1.0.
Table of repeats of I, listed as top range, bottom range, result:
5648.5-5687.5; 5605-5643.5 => 0.95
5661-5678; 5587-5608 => 0.96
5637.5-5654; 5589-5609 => 1.01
